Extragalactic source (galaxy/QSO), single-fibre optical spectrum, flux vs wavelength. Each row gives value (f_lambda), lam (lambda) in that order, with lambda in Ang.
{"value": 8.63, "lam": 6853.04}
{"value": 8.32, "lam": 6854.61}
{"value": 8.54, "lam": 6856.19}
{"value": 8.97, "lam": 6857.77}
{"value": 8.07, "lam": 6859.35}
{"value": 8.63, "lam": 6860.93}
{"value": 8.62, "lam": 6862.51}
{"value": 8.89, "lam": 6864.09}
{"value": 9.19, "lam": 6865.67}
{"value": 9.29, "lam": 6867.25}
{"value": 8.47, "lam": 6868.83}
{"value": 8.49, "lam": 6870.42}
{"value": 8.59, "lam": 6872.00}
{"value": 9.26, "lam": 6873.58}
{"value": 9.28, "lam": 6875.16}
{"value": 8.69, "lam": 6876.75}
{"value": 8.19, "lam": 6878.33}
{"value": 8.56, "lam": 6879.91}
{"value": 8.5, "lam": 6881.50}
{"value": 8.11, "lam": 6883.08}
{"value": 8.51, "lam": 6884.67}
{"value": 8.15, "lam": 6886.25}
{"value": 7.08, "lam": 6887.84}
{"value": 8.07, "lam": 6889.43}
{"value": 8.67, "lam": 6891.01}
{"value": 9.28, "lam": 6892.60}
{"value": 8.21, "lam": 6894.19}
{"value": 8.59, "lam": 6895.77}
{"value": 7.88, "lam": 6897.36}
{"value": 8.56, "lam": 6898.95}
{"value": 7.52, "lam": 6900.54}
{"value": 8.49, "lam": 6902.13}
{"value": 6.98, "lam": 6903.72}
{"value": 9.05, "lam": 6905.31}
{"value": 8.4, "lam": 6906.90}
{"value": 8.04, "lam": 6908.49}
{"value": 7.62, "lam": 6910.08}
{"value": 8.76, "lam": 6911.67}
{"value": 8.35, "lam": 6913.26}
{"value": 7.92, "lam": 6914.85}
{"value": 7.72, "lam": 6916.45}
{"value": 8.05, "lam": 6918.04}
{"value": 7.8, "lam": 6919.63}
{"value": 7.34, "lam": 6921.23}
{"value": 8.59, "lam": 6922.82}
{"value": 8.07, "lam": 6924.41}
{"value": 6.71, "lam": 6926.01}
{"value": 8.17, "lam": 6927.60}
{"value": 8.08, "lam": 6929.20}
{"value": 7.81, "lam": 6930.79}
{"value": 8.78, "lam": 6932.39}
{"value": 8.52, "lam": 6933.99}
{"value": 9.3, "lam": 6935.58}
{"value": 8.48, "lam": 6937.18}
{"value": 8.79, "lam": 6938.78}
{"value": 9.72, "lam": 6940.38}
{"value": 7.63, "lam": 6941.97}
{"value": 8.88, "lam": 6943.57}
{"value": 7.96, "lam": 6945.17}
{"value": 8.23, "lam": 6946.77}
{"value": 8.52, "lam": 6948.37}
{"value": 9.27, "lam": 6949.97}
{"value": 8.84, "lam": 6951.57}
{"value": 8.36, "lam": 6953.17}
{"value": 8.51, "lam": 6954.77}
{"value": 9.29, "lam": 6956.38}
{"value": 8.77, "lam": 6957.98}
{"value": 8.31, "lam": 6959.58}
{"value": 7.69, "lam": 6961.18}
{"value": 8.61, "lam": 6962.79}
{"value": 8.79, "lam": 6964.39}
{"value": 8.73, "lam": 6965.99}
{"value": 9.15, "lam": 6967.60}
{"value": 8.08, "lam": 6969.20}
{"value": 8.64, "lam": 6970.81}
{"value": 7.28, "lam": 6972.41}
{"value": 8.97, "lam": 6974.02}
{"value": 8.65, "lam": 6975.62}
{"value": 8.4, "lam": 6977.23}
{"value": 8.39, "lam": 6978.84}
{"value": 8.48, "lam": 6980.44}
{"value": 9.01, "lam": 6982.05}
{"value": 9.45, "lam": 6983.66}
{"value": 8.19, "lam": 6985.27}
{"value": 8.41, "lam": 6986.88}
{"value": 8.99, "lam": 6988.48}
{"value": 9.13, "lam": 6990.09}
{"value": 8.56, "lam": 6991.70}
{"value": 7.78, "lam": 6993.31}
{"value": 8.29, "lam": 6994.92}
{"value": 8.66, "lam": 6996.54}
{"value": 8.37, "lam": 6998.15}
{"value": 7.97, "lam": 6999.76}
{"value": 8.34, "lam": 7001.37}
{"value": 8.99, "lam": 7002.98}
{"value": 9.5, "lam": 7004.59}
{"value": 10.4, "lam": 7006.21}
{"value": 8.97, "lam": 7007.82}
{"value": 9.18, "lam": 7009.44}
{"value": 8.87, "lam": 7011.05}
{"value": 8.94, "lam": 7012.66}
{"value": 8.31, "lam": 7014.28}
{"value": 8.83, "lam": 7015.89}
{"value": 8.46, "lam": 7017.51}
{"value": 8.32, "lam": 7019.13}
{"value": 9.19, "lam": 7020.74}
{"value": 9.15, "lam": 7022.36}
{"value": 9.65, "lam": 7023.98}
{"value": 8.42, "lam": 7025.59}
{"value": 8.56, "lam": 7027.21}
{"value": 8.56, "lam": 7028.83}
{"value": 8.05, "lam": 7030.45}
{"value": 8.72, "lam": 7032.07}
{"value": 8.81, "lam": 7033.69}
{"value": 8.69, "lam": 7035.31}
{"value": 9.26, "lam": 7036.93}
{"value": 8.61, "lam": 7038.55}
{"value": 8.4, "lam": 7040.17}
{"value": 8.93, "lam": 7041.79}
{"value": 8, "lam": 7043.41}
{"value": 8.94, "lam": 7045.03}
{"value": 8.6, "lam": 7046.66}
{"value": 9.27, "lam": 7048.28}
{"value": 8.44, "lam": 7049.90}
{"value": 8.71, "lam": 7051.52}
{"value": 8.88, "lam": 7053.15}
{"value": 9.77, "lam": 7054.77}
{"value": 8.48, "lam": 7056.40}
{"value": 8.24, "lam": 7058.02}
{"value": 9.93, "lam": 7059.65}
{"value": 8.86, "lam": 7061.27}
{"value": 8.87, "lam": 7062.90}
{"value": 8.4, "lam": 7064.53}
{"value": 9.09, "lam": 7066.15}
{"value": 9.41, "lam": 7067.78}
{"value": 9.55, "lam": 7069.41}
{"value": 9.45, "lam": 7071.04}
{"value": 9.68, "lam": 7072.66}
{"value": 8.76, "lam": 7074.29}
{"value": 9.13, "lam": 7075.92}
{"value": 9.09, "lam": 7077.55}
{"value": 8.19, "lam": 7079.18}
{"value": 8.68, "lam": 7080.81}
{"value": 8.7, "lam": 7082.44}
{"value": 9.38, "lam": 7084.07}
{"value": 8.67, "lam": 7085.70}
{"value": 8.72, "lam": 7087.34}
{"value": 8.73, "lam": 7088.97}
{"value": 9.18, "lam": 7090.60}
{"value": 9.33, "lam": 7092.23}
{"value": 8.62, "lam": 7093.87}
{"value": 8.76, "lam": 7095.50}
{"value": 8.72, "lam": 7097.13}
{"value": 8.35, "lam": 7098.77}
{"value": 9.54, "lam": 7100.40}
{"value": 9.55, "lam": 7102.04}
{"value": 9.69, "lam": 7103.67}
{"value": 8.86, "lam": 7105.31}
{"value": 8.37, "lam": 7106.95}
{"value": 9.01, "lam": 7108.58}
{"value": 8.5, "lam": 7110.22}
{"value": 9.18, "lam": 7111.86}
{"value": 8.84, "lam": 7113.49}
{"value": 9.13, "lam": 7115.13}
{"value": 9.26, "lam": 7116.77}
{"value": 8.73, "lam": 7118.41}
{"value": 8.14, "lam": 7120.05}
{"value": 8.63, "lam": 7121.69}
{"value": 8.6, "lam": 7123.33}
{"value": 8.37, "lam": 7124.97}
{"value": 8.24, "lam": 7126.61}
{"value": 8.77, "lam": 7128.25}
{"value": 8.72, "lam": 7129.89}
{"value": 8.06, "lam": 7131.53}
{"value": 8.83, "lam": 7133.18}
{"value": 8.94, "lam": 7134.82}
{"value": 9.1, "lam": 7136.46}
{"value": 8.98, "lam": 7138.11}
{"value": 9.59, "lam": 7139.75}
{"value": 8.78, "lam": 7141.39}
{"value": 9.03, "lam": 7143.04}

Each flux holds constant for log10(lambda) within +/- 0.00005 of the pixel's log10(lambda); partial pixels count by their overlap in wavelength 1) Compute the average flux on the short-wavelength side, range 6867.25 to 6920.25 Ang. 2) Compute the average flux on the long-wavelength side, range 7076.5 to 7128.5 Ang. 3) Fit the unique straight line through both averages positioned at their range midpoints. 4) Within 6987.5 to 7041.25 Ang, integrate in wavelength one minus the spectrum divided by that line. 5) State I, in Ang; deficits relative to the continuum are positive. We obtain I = -0.89 Ang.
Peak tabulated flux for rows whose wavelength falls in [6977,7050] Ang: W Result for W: 10.4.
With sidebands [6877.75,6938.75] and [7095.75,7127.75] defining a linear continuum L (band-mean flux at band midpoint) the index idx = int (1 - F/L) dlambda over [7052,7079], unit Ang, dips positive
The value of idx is -1.22 Ang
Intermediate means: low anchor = 8.19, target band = 9.07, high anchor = 8.83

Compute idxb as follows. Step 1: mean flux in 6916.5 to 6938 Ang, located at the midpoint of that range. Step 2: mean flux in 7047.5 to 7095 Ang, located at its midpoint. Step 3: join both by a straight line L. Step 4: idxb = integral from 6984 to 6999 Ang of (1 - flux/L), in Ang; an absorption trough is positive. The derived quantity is -0.03 Ang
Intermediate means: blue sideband 8.12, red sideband 8.97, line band 8.51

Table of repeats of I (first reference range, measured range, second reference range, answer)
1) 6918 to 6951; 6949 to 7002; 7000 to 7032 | 0.23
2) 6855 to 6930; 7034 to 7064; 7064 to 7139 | -0.27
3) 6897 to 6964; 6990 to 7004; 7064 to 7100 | 0.24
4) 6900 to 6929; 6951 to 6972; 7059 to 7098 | -0.76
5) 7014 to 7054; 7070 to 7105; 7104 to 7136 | -1.14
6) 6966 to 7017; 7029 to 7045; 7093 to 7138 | 0.19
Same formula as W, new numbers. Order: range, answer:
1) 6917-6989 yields 9.72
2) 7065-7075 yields 9.68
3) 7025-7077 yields 9.93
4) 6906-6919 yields 8.76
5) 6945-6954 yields 9.27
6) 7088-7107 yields 9.69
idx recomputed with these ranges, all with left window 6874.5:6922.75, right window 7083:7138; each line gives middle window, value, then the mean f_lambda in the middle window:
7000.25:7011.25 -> -0.8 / 9.16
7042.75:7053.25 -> 0.0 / 8.69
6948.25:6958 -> -0.5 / 8.81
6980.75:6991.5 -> -0.5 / 8.83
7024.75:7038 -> -0.1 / 8.64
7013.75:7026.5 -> -0.3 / 8.8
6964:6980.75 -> -0.1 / 8.5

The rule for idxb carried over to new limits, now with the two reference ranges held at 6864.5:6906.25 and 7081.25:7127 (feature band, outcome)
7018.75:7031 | -0.08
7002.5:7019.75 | -0.60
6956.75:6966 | 0.10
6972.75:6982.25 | 0.07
